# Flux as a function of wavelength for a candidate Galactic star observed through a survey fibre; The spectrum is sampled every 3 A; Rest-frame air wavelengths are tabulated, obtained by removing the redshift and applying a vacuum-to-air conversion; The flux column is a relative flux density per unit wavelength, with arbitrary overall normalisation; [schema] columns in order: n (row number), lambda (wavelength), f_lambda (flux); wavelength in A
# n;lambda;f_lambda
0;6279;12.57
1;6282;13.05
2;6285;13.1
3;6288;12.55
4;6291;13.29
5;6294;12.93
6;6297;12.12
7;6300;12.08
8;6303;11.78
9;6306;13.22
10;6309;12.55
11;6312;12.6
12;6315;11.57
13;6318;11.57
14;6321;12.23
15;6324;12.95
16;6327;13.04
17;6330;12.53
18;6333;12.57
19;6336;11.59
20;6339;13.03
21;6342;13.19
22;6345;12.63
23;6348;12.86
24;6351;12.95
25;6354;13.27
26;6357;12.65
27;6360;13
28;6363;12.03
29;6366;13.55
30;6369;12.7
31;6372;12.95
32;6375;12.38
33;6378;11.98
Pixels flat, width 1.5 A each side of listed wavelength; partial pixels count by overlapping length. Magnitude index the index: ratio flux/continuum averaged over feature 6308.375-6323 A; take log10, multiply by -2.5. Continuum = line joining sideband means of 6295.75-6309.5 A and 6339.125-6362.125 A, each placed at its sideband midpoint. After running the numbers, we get 0.03 mag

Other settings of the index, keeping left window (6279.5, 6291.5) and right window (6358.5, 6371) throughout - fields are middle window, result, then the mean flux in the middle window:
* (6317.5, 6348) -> 0.02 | 12.6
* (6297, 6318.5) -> 0.06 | 12.2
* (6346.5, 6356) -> -0.01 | 13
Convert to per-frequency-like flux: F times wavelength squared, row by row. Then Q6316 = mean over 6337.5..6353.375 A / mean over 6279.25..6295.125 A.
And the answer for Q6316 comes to 1.02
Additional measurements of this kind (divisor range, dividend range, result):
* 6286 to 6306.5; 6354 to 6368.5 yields 1.05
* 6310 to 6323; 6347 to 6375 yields 1.08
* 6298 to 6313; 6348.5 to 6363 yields 1.05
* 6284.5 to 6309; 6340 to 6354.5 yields 1.04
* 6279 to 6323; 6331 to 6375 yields 1.04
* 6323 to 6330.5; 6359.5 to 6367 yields 1.01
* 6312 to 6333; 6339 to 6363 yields 1.05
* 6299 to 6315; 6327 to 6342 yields 1.02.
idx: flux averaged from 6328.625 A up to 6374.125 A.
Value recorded 12.8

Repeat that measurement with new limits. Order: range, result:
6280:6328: 12.5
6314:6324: 12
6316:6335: 12.4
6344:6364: 12.8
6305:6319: 12.3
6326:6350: 12.7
